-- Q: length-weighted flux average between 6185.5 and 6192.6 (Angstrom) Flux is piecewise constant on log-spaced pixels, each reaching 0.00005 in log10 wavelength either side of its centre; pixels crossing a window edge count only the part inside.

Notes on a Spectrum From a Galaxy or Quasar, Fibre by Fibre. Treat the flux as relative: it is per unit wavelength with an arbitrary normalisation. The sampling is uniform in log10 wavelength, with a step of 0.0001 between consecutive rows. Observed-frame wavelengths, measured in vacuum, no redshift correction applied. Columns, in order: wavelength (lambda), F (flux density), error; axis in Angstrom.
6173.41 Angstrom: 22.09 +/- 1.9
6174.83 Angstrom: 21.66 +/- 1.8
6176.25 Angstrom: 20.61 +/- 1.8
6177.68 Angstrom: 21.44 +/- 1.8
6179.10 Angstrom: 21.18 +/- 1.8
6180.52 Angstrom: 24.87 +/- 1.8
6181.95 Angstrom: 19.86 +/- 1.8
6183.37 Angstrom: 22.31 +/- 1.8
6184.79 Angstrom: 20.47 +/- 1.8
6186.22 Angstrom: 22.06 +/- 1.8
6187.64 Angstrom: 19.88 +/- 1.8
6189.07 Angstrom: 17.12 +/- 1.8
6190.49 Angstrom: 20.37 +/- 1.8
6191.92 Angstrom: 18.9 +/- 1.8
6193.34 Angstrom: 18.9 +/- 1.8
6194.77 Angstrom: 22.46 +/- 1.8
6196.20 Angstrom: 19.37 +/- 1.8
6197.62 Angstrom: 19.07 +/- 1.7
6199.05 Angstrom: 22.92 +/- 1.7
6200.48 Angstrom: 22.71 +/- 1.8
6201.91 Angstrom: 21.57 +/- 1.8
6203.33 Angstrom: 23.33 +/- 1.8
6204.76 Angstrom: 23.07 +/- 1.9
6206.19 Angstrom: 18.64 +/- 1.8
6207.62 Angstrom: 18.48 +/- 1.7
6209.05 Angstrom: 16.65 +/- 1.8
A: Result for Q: 19.7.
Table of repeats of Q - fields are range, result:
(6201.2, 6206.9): 21.7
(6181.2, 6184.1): 21.1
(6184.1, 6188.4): 20.7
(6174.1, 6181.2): 21.9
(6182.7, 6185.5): 21.4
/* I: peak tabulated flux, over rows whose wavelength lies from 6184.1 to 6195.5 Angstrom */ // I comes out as 22.46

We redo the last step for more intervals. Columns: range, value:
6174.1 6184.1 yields 24.87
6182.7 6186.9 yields 22.31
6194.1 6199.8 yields 22.92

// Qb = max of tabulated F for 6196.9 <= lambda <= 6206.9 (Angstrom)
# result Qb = 23.33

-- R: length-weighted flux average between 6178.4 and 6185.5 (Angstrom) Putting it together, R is 21.8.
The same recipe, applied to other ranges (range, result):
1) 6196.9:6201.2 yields 21.6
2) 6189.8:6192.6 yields 19.6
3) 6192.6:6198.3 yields 20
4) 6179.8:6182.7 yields 22.4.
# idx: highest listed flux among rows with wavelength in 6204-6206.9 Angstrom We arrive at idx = 23.07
